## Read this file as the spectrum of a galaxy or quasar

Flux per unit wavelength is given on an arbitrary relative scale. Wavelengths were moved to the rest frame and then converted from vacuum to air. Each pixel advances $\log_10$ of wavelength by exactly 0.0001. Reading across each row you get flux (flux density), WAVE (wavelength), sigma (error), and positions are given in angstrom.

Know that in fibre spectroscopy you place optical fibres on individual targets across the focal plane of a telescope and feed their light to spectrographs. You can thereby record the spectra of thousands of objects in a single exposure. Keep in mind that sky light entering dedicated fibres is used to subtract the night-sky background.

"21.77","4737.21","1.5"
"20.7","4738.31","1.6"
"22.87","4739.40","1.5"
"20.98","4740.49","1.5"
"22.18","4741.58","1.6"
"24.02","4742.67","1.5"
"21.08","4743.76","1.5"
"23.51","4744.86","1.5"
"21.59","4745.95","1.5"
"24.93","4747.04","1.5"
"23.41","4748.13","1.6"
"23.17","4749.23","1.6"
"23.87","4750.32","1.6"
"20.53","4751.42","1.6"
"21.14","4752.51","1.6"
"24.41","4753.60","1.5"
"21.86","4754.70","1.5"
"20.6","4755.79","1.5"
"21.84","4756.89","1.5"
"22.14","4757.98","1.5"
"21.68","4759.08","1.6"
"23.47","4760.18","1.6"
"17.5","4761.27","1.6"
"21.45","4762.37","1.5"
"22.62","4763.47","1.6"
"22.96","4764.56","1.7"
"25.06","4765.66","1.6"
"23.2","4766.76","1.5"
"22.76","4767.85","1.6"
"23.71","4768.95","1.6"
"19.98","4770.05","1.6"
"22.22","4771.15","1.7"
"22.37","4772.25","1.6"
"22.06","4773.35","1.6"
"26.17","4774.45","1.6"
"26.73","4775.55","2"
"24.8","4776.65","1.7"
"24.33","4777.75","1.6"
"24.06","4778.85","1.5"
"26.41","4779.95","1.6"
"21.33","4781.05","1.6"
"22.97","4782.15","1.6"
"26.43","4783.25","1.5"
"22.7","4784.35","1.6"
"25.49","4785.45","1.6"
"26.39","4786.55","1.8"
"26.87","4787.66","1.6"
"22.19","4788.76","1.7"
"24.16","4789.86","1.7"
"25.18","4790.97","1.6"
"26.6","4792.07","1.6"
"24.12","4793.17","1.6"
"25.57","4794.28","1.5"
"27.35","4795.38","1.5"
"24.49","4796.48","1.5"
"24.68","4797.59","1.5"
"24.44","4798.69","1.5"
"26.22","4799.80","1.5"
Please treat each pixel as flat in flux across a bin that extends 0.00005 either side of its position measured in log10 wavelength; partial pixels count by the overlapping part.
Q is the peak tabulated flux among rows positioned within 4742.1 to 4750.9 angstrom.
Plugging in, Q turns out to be 24.93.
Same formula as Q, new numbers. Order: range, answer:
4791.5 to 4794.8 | 26.6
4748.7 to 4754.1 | 24.41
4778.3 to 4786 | 26.43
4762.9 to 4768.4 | 25.06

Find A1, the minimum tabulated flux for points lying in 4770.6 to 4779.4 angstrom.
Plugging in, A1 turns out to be 22.06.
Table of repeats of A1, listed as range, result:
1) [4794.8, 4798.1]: 24.49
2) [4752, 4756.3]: 20.6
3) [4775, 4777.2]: 24.8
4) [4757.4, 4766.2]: 17.5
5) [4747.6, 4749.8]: 23.17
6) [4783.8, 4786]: 22.7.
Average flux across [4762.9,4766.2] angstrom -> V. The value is 23.5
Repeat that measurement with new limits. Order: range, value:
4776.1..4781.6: 24.2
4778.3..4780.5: 25.2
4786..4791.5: 24.9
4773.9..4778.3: 25.5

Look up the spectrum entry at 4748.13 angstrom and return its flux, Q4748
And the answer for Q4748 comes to 23.41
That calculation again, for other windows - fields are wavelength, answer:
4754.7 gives 21.86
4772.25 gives 22.37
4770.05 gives 19.98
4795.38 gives 27.35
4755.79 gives 20.6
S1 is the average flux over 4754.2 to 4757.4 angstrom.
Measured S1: 21.4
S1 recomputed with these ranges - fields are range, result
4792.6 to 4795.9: 25.7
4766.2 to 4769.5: 23.2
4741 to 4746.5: 22.5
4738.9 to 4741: 21.9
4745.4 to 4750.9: 23.4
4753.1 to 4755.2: 23.1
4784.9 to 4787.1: 26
